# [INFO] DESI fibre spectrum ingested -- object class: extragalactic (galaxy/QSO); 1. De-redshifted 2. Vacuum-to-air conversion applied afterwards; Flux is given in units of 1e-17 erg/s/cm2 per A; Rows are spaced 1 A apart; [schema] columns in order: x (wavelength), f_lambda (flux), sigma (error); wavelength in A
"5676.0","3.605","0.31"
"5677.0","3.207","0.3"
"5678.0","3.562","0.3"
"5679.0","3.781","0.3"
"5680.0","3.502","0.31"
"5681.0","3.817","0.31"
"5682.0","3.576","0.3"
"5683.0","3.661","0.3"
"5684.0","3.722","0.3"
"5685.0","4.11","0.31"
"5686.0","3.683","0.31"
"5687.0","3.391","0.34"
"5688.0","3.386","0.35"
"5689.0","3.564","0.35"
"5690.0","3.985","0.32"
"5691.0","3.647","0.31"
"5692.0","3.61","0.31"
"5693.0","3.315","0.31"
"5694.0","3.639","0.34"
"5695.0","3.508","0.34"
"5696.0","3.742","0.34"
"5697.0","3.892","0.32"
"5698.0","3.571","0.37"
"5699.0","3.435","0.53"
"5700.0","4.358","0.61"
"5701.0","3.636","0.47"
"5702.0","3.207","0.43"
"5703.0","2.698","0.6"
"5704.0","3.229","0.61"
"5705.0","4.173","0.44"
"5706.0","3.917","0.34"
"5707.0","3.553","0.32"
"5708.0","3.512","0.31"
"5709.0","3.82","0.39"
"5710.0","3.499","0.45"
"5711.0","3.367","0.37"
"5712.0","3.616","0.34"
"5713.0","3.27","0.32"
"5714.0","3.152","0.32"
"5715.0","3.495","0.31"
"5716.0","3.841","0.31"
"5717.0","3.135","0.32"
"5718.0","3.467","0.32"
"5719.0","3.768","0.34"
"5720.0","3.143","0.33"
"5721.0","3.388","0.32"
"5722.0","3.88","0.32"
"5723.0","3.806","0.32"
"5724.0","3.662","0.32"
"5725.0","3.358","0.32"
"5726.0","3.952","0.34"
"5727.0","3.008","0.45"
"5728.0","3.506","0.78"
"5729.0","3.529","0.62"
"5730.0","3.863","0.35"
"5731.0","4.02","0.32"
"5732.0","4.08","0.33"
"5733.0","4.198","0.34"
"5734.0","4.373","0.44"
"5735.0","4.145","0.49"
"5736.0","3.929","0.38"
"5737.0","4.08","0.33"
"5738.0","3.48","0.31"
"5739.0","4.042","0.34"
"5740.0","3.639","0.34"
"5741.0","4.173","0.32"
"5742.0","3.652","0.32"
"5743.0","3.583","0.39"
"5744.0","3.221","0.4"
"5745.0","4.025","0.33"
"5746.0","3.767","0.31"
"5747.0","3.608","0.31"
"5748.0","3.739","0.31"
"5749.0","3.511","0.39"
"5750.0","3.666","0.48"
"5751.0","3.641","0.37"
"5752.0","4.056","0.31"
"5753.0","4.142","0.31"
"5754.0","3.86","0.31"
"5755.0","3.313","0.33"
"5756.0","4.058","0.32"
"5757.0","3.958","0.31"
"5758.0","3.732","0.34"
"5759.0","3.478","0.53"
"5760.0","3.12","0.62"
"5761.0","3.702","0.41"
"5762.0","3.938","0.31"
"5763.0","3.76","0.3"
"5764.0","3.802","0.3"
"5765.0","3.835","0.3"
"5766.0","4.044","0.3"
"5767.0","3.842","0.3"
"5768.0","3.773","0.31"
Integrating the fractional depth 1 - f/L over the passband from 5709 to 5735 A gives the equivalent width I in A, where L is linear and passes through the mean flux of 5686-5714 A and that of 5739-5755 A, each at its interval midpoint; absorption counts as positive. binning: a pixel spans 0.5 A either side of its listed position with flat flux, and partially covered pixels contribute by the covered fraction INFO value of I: 0.2 A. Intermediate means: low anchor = 3.57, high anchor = 3.75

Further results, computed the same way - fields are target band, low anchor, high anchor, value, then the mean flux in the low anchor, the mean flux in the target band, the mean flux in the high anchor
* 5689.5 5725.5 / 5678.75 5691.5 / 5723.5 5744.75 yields 1.6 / 3.68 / 3.56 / 3.79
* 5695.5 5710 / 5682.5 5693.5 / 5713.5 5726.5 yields -0.1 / 3.64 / 3.62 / 3.54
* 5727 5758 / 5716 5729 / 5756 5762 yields -1.9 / 3.52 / 3.81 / 3.66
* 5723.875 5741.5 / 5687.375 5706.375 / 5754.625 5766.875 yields -0.8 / 3.6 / 3.84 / 3.74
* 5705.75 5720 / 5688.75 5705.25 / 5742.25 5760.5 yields 0.4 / 3.59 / 3.51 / 3.69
